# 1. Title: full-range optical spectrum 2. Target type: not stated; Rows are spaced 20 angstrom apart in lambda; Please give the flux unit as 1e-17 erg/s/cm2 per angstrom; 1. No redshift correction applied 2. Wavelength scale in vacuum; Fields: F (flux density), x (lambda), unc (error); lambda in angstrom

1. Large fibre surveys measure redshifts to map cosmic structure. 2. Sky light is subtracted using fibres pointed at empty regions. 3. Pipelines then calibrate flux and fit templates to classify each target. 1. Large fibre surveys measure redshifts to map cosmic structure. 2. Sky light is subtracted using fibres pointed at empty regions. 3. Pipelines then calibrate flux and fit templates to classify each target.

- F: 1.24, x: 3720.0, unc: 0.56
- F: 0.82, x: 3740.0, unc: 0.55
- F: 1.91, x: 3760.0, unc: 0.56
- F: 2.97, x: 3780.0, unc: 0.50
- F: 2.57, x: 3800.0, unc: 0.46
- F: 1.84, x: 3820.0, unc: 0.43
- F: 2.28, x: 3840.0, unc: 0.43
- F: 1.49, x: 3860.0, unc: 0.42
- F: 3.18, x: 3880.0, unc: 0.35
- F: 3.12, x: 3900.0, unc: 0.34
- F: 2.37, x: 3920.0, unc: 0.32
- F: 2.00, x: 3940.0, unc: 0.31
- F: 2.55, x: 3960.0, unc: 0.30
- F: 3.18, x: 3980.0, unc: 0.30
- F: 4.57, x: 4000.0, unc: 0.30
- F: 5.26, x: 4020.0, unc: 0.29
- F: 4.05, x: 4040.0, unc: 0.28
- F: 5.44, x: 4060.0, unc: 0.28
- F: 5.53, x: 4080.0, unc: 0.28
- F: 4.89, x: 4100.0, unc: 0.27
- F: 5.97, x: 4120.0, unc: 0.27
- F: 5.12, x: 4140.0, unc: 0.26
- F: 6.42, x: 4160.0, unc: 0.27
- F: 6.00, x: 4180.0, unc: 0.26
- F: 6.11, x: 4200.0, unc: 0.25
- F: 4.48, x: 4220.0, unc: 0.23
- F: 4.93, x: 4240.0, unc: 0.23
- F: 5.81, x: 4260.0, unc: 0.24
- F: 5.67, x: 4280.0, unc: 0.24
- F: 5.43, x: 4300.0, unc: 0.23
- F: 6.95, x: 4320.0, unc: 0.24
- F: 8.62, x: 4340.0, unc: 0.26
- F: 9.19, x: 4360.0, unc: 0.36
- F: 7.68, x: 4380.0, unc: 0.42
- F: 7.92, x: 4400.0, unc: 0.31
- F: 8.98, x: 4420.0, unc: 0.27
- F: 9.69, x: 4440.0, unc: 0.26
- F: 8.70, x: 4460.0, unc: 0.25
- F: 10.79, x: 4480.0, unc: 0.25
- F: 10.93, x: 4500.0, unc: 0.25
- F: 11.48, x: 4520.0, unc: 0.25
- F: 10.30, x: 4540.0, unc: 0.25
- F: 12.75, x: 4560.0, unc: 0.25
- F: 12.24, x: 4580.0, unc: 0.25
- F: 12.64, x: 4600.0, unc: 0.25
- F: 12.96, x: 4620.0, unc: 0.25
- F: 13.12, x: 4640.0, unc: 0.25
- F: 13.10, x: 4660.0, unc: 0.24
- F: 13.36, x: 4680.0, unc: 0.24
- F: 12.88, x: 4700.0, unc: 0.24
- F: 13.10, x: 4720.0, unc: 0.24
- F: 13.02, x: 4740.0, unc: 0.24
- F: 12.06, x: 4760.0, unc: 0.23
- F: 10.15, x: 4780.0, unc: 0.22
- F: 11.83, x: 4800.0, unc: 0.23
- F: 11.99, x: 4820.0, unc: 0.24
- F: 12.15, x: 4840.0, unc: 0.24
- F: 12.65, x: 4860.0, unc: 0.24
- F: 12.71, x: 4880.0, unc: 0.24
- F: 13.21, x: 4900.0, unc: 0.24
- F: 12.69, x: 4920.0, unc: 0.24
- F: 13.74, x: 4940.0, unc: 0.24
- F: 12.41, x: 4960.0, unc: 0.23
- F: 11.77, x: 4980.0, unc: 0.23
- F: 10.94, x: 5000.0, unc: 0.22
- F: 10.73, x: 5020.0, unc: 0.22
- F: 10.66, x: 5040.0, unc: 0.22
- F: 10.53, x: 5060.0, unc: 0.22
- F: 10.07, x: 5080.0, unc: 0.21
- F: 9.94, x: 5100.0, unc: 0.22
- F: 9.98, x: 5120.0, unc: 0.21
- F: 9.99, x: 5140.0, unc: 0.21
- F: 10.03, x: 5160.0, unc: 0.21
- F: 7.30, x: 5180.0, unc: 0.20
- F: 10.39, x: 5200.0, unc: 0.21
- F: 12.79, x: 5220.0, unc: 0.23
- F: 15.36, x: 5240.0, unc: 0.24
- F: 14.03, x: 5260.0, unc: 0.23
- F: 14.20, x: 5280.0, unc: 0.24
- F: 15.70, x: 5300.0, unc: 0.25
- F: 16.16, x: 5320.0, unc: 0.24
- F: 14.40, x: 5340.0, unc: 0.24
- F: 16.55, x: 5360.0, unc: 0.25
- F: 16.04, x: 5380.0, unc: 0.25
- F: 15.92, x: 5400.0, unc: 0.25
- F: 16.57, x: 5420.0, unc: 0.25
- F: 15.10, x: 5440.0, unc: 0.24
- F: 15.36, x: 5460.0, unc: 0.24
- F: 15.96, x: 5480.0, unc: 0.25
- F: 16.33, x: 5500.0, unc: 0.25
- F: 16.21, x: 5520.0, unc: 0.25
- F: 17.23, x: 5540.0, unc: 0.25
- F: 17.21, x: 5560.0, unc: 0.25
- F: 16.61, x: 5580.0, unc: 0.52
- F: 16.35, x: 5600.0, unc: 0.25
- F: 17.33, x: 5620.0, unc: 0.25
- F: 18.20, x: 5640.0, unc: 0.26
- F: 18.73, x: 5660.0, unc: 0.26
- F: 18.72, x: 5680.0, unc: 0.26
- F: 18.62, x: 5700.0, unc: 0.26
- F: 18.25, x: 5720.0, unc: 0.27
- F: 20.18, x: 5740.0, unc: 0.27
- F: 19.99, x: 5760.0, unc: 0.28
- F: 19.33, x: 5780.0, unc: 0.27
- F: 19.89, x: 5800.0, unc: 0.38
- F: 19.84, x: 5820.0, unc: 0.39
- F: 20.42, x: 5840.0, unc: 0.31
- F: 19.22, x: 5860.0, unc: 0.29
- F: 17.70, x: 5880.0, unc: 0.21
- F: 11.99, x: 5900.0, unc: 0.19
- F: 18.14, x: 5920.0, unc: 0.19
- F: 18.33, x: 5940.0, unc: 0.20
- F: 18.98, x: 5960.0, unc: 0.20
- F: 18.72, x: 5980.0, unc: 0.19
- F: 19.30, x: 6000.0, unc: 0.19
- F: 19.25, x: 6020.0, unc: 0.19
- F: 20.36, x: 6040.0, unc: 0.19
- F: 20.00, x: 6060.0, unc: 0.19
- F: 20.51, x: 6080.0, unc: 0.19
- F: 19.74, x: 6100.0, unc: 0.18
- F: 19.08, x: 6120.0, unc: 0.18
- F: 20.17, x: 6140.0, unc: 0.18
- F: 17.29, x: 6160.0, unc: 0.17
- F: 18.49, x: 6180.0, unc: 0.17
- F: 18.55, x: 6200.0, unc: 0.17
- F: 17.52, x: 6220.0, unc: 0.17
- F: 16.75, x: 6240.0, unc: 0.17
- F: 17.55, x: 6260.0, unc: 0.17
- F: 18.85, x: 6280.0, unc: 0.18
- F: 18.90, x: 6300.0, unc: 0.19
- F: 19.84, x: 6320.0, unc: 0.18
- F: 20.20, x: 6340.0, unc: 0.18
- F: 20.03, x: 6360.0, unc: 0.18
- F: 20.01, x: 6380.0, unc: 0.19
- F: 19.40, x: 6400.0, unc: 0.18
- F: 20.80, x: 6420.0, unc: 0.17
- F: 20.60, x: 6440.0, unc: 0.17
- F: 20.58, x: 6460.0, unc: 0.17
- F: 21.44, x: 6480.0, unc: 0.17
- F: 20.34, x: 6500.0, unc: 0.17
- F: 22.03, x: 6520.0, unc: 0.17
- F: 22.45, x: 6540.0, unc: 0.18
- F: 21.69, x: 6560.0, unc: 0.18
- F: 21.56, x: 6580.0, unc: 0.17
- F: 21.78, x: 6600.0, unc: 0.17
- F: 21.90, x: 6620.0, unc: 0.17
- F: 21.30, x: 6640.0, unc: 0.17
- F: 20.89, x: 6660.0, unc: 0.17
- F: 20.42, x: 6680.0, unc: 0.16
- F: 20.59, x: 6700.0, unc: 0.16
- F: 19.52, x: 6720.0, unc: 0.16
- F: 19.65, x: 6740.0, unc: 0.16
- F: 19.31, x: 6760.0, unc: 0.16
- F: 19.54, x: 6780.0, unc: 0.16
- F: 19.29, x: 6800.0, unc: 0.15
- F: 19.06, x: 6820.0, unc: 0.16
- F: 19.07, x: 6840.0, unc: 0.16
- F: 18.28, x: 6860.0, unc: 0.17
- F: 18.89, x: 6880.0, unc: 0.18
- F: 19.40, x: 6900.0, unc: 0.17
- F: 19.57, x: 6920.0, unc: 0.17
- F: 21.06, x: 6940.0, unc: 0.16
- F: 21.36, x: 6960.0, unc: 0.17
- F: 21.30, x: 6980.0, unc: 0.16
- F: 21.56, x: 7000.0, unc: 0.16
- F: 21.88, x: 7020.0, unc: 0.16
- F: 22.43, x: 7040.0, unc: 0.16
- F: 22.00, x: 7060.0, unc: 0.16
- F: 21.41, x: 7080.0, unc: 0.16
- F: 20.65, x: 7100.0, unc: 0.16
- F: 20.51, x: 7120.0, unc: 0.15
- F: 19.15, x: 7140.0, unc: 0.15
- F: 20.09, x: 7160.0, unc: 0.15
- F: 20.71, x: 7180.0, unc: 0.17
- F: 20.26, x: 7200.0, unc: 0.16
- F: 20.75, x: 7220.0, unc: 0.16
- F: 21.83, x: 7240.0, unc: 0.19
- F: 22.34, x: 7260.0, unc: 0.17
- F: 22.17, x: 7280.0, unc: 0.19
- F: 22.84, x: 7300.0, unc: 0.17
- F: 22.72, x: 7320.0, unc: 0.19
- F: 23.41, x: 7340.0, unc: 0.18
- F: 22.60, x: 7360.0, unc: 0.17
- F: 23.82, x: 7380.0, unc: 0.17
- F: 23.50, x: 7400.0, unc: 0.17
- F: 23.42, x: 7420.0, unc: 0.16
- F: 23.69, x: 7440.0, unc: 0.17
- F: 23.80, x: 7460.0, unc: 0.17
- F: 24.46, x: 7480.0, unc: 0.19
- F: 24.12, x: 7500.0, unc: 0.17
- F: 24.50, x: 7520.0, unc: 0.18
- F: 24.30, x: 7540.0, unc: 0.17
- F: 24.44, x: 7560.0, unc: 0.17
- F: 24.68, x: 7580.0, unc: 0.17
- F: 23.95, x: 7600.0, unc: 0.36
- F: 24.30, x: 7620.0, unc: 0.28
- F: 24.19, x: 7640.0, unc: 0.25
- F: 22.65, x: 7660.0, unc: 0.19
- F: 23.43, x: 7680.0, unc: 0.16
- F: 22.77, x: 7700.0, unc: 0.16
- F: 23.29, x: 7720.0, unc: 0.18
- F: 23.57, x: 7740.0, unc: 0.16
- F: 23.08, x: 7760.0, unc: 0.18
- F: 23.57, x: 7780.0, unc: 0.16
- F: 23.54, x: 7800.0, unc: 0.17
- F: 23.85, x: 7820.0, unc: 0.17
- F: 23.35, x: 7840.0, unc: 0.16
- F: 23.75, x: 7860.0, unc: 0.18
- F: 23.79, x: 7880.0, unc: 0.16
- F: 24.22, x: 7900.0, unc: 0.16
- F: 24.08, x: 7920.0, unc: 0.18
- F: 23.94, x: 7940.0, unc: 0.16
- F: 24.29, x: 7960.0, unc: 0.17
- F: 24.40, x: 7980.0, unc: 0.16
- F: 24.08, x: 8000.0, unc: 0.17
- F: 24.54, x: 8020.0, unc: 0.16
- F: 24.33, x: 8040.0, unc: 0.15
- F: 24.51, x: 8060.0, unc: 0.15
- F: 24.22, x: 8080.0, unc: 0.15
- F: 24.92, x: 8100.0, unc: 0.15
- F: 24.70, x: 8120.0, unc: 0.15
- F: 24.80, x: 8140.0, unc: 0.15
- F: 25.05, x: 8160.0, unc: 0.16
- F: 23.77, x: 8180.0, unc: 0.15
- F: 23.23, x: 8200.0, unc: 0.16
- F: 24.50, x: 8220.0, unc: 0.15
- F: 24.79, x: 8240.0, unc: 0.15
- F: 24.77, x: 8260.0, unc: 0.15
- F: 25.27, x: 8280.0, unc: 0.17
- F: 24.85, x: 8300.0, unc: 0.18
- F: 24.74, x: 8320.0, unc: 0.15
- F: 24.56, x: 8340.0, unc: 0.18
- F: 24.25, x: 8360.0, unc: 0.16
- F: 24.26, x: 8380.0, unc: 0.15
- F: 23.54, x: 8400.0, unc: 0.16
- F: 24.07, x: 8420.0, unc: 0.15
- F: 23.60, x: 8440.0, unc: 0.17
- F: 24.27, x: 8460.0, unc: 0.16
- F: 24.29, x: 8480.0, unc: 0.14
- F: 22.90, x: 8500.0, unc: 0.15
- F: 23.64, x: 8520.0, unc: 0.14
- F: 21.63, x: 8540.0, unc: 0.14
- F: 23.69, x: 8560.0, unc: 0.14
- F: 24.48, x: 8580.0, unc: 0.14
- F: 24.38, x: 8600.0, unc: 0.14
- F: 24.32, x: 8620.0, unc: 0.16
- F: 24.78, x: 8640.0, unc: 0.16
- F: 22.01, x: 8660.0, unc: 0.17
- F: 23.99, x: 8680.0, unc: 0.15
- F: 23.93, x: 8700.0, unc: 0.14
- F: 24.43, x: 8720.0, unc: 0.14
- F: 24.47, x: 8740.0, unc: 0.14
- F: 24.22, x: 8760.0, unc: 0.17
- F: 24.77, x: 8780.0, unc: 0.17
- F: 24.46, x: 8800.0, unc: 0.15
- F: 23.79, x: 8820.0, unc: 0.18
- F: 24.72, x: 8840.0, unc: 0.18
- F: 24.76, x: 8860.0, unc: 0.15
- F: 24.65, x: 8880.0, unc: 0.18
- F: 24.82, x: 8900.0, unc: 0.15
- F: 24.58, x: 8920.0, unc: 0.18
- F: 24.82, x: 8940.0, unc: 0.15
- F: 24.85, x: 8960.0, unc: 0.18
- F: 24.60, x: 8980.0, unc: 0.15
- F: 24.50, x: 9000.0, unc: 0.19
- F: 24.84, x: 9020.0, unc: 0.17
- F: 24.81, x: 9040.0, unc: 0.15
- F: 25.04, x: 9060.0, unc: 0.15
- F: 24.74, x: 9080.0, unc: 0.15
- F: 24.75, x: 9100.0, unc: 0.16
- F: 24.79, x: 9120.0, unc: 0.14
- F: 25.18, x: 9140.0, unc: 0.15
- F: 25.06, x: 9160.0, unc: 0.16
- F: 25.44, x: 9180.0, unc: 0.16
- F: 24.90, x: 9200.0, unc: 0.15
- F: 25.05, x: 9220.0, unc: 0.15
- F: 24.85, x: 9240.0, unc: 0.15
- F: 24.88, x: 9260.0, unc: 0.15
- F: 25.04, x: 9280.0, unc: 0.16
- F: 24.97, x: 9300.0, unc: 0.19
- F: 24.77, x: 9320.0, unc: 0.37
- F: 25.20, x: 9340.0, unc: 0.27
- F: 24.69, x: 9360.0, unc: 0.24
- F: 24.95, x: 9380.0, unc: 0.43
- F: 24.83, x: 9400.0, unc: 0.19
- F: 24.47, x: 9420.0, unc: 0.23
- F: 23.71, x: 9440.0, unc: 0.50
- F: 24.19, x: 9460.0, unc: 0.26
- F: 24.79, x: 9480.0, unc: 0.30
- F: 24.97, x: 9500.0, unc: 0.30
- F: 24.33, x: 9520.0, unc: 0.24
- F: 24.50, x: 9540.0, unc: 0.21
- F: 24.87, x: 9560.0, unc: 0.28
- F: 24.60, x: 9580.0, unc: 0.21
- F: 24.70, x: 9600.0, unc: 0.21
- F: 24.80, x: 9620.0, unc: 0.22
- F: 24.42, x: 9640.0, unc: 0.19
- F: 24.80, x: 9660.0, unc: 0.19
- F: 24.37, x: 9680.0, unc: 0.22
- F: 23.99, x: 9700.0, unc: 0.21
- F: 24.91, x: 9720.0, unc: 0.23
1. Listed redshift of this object 0.000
